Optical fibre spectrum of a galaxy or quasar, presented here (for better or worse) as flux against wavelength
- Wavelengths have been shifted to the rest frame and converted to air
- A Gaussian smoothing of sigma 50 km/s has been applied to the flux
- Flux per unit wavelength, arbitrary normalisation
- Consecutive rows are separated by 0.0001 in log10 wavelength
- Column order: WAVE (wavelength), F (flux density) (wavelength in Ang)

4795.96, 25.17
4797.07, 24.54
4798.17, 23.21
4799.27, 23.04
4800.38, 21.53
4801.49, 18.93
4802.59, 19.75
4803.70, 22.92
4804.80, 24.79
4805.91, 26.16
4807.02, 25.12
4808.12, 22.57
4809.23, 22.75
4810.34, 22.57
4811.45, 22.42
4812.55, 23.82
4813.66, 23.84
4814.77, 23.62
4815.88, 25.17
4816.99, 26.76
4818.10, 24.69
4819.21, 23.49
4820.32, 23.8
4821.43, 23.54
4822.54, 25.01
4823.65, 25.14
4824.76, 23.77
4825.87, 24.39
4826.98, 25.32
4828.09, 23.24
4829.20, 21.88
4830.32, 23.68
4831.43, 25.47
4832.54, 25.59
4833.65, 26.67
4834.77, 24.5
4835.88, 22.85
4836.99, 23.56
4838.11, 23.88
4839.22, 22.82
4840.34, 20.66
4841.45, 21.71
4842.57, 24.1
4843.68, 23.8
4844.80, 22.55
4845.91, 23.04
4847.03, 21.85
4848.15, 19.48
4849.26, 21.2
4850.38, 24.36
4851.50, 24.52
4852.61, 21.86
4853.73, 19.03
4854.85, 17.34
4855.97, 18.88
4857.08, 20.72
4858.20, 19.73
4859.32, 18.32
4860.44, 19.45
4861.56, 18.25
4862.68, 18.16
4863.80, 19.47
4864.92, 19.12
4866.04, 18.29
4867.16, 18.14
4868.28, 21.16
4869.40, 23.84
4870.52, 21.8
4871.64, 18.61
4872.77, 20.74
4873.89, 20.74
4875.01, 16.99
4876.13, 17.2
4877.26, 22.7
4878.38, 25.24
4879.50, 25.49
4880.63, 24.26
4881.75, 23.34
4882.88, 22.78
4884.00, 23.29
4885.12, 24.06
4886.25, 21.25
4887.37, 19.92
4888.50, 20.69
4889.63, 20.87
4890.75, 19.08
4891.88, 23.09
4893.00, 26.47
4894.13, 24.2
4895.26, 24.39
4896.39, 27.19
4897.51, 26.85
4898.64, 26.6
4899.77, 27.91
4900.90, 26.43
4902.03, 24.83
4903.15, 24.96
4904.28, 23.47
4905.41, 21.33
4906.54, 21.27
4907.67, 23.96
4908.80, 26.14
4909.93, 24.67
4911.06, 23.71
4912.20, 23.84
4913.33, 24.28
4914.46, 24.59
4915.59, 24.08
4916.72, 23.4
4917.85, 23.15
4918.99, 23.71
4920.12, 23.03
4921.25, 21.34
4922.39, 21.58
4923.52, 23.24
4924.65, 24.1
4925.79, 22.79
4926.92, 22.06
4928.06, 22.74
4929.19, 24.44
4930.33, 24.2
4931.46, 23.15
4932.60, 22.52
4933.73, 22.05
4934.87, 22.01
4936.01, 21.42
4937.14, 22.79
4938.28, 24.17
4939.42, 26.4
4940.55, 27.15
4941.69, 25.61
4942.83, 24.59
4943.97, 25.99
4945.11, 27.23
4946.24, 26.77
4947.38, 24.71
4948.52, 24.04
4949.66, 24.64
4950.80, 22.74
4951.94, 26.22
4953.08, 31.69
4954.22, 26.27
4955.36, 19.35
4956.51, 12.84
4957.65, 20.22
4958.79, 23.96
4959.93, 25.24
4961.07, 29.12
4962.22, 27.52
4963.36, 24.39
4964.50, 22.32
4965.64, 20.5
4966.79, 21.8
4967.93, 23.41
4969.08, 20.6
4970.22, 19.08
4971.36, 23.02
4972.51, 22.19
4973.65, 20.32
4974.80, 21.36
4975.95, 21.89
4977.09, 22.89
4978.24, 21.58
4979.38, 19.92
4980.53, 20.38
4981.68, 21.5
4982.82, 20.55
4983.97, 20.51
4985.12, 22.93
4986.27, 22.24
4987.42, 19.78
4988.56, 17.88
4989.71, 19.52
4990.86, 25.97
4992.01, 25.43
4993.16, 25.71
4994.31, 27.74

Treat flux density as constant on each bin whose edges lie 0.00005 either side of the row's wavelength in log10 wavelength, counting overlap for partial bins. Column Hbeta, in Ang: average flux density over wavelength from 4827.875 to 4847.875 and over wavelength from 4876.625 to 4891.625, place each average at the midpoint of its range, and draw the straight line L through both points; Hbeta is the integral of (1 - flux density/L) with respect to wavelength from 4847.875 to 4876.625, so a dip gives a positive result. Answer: 3.78 Ang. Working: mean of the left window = 23.4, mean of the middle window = 19.9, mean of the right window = 22.5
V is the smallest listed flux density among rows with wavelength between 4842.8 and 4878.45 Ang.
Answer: 16.99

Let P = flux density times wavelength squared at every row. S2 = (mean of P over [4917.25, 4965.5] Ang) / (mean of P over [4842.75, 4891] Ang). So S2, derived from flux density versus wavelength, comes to 1.17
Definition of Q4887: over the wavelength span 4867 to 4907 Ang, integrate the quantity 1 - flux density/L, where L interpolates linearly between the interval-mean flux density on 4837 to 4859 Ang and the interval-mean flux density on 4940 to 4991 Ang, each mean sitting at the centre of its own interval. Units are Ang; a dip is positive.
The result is -1.4 Ang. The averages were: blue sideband 21.7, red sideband 22.9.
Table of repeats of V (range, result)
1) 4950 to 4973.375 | 12.84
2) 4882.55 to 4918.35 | 19.08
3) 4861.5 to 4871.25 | 18.14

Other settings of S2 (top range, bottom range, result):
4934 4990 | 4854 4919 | 1.06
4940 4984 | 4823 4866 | 1.10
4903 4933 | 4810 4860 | 1.05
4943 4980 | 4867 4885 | 1.10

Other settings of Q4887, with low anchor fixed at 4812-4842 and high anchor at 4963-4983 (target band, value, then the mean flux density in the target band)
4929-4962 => -3.33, 24.2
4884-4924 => -1.73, 23.7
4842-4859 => 1.57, 21.5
